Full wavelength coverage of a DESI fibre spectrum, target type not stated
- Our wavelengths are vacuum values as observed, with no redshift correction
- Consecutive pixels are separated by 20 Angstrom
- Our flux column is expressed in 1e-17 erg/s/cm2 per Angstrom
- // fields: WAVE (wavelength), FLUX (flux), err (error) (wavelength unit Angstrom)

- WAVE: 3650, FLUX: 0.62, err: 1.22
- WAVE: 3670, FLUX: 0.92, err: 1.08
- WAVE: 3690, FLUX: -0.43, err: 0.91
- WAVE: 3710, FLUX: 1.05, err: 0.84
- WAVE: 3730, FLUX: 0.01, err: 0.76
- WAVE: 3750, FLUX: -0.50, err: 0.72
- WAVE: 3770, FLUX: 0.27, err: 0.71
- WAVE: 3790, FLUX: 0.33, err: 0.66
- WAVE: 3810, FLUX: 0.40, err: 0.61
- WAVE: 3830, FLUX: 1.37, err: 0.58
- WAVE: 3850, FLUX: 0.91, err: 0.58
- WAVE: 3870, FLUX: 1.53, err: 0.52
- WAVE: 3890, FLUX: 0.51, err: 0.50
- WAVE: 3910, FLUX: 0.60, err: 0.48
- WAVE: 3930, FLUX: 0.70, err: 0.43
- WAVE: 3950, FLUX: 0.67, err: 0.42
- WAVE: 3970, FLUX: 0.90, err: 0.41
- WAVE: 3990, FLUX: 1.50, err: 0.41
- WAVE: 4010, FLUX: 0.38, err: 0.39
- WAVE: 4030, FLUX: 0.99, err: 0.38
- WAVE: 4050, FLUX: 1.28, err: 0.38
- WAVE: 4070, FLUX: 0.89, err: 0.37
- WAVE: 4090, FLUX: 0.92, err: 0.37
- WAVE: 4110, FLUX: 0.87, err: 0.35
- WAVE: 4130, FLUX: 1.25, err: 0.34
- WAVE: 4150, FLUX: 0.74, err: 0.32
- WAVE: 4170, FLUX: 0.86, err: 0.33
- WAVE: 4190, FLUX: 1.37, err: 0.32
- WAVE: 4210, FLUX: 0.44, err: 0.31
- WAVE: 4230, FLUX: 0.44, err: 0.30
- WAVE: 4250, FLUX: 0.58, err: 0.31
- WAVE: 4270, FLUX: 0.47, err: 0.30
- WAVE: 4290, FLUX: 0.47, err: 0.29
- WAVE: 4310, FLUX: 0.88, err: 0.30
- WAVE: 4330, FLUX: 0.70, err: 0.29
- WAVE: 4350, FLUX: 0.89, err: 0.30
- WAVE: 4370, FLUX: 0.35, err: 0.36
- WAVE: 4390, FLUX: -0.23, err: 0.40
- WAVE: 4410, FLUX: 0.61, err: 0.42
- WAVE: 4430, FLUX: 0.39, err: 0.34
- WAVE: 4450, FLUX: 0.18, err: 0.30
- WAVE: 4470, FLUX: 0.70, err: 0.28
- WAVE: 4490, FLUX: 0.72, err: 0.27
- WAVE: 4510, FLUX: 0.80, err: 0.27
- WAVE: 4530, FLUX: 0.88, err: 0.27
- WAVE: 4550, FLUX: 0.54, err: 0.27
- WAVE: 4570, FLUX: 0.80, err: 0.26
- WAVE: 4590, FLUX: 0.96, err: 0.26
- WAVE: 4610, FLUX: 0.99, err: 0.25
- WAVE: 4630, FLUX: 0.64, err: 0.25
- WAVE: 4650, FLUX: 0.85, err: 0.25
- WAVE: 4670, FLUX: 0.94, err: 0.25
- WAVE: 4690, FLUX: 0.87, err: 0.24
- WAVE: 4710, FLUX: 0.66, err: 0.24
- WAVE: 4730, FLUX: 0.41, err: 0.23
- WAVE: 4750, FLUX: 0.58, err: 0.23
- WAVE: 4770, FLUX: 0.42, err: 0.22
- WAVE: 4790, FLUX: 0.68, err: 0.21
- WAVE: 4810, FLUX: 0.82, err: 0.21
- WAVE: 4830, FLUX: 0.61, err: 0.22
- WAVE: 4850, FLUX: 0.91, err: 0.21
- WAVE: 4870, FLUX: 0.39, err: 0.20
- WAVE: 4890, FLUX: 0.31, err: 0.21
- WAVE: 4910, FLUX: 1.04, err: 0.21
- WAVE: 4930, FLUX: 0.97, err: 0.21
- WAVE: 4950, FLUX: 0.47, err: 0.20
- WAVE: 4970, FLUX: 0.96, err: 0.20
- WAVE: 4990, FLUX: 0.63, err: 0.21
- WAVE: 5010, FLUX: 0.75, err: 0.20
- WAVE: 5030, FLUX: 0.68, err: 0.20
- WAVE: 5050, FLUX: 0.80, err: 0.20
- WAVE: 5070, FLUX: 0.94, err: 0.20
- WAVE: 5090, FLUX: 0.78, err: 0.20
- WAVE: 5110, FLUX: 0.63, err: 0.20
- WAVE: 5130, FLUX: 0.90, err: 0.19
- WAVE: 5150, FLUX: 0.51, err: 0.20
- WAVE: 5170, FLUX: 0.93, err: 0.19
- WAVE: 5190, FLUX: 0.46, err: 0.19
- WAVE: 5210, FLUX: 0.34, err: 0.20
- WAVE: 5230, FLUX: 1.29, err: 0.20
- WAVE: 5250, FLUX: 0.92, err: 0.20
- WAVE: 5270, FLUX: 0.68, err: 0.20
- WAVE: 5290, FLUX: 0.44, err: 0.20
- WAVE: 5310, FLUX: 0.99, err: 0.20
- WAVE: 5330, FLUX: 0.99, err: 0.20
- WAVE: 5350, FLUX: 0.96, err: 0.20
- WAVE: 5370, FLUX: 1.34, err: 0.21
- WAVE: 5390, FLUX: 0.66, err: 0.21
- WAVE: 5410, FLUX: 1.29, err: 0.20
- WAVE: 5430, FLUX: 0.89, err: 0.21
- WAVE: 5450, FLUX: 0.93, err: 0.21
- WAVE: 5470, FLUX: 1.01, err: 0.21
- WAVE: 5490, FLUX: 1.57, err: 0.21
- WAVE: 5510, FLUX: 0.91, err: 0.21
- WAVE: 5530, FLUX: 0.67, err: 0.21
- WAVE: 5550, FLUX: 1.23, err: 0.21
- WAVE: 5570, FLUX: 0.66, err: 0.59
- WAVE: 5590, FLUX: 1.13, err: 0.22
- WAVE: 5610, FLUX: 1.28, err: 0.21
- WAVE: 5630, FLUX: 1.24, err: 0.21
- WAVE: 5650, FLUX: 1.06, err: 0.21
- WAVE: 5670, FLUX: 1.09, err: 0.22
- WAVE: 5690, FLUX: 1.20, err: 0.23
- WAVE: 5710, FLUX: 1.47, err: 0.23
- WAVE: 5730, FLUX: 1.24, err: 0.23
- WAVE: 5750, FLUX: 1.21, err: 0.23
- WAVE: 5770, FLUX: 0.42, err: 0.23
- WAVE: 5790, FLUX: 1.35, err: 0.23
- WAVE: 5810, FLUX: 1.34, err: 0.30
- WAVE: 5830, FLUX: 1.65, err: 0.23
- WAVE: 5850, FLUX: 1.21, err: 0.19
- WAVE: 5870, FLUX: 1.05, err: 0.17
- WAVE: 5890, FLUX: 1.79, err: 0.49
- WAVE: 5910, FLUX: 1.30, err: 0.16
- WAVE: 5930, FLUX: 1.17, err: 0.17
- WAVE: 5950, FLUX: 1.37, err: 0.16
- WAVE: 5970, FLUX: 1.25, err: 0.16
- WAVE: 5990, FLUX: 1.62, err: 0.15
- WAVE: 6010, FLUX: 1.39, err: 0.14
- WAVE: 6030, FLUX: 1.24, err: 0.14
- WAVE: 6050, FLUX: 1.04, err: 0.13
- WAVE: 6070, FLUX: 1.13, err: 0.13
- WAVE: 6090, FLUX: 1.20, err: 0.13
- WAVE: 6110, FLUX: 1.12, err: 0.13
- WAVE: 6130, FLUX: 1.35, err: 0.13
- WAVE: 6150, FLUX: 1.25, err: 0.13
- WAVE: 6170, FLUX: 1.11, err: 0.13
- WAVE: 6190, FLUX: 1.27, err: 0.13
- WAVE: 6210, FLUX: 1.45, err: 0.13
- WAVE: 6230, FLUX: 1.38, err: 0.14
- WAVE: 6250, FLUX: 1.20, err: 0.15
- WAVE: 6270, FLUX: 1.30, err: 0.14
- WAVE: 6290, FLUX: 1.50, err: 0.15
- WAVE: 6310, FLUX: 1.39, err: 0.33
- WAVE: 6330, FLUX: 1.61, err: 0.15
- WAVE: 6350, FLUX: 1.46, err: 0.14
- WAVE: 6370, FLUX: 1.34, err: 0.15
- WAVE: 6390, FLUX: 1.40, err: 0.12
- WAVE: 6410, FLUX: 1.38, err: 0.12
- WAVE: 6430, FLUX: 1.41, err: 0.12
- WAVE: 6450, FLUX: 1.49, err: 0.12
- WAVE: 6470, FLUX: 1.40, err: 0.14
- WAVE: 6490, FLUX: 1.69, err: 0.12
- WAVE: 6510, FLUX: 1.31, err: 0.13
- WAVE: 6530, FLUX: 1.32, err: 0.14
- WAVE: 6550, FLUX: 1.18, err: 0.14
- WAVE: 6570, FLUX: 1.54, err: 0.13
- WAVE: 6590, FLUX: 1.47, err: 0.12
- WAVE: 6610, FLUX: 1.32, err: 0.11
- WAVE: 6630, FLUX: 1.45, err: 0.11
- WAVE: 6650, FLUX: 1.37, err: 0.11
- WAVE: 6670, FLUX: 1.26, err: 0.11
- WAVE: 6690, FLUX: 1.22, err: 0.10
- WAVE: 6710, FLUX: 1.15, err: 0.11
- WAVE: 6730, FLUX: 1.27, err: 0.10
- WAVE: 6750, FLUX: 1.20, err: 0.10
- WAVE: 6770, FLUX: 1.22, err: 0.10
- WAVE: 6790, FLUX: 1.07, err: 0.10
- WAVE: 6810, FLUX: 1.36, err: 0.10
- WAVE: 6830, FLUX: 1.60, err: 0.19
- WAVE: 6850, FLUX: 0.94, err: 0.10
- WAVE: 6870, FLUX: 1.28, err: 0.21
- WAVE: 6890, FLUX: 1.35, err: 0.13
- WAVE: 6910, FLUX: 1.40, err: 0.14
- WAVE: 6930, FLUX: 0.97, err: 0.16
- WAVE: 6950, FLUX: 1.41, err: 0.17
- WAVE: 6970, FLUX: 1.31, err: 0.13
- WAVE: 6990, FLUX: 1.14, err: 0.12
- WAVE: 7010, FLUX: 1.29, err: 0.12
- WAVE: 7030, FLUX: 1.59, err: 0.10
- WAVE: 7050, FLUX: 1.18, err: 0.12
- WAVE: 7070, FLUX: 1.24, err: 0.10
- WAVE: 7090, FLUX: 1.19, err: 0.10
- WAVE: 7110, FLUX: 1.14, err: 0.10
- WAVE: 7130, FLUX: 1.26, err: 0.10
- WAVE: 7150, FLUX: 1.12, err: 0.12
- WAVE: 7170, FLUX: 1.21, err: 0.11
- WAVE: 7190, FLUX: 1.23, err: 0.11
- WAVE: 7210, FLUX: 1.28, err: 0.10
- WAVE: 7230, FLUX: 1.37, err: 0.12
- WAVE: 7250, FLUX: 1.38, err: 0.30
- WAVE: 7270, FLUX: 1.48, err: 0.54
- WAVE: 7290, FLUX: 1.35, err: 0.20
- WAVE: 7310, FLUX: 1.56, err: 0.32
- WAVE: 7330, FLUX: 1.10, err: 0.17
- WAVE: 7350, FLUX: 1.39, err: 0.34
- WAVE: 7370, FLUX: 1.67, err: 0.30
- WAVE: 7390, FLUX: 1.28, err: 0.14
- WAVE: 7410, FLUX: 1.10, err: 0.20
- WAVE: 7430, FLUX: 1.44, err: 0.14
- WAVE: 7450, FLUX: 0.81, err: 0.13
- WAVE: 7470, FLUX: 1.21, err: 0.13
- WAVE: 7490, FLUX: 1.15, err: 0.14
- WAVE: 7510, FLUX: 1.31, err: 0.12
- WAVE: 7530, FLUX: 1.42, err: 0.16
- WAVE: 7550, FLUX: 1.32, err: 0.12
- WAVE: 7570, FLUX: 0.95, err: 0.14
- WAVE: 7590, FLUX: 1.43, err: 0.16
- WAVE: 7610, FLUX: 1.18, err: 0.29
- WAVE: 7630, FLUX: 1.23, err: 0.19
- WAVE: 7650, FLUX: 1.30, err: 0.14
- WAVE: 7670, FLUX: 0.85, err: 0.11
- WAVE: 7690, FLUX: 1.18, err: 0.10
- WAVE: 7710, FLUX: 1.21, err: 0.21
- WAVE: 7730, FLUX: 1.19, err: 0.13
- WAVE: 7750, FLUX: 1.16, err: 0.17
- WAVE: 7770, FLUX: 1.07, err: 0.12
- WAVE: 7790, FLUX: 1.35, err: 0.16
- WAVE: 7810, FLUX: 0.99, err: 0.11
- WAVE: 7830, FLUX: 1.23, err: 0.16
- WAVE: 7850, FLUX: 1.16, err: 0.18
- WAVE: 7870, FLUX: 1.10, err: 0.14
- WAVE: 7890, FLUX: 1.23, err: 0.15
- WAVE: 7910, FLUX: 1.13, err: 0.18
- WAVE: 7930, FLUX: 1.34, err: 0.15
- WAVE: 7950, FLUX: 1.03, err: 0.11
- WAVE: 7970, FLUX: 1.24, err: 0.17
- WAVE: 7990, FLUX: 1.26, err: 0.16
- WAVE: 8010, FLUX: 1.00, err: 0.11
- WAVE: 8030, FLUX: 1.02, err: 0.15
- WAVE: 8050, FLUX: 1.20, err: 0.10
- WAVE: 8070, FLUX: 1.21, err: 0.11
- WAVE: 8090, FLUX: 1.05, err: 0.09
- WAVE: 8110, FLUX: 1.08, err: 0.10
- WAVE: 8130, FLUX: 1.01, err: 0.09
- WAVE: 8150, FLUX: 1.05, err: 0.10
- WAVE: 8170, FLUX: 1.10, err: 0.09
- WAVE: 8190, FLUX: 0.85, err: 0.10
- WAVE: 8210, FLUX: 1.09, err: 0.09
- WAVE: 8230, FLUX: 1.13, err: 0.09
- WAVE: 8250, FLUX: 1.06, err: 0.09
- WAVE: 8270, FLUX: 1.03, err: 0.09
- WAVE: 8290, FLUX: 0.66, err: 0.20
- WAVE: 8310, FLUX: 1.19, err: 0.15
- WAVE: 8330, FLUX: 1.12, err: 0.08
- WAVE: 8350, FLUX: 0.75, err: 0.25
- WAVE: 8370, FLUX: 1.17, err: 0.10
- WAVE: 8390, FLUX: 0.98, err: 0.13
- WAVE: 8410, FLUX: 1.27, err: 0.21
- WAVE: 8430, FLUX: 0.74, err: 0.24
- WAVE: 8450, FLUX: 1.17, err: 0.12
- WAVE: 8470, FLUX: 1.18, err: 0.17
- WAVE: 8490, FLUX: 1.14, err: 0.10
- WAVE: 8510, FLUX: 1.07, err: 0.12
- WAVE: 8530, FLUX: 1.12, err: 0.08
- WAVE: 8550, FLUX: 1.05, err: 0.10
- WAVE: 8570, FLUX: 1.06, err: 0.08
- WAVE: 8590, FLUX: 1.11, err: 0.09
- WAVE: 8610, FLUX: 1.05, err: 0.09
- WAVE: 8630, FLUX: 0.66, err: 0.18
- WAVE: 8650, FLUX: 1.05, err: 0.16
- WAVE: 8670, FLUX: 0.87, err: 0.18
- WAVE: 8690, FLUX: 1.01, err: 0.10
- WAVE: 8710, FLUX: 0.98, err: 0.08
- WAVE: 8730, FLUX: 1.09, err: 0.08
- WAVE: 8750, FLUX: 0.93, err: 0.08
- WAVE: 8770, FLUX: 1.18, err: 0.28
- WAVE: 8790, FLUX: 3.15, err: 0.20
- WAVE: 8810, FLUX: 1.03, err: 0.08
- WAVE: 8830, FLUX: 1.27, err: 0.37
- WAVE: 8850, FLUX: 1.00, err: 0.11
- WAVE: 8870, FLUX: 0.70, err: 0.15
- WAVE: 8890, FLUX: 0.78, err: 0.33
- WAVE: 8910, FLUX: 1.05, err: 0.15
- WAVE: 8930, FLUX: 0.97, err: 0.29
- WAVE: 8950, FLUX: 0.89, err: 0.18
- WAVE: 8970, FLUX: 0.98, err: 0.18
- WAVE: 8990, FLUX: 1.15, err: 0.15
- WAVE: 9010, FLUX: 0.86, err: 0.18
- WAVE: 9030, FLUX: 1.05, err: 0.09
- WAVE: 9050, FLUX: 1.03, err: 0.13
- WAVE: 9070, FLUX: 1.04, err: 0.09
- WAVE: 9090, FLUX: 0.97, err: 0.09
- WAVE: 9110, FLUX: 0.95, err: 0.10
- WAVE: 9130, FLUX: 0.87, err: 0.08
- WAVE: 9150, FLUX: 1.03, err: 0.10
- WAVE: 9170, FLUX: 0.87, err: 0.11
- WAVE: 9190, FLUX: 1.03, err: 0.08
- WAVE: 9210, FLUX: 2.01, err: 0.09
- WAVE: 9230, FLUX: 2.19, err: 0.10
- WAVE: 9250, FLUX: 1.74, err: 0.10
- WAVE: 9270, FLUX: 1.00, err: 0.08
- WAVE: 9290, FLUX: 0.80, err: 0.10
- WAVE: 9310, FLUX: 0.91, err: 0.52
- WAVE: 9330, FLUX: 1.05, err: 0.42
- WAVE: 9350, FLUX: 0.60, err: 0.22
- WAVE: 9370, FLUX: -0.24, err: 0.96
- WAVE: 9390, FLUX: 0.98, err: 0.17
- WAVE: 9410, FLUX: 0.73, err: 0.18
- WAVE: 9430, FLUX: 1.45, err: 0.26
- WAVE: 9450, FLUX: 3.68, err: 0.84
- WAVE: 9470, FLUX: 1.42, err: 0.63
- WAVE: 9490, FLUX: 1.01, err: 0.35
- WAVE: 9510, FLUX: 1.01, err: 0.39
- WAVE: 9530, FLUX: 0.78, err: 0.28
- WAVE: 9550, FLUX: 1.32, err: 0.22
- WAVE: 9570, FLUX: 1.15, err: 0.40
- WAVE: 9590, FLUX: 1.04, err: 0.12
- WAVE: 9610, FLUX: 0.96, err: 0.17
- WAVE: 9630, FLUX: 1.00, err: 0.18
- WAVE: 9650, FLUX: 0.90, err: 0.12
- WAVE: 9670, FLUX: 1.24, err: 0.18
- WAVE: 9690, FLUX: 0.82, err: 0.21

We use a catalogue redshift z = 0.40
